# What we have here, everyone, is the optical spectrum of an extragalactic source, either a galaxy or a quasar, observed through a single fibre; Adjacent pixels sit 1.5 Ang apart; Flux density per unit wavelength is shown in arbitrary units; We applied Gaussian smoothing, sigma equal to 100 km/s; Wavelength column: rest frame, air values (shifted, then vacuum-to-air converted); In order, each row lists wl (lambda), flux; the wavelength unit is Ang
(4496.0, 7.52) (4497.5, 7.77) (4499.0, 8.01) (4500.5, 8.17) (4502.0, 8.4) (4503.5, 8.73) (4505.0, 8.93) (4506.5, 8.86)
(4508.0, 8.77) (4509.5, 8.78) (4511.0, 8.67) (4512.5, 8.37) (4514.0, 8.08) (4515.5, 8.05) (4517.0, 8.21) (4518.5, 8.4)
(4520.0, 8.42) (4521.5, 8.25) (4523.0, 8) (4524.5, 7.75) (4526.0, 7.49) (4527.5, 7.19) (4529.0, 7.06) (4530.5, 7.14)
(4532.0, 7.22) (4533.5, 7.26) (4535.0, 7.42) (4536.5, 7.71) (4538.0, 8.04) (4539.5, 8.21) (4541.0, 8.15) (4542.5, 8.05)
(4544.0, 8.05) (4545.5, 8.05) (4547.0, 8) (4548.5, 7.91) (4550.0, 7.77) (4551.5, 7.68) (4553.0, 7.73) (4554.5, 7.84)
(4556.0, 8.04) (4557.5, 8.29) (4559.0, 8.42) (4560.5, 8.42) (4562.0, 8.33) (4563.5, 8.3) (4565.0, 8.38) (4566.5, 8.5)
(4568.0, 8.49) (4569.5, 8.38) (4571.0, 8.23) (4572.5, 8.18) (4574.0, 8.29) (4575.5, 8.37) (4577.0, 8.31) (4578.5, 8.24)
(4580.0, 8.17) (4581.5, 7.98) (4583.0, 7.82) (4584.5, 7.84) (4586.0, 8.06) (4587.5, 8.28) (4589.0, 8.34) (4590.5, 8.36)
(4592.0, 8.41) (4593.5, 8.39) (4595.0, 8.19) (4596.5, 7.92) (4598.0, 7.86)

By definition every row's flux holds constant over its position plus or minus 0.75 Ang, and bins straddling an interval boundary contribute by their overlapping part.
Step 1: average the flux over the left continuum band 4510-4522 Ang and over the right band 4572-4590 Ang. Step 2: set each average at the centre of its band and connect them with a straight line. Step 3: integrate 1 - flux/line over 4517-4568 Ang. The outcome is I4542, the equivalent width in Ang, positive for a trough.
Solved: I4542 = 2.0 Ang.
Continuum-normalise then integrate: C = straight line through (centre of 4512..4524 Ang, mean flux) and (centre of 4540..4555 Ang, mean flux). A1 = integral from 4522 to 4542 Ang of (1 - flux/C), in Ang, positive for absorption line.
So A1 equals 1.17 Ang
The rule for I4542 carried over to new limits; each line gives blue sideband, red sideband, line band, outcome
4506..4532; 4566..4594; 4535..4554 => 0.5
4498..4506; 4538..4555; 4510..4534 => 1.1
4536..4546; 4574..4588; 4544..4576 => -0.3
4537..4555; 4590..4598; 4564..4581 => -0.5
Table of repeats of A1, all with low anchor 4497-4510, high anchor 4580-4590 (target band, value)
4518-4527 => 0.41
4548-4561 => 0.35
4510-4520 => 0.14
